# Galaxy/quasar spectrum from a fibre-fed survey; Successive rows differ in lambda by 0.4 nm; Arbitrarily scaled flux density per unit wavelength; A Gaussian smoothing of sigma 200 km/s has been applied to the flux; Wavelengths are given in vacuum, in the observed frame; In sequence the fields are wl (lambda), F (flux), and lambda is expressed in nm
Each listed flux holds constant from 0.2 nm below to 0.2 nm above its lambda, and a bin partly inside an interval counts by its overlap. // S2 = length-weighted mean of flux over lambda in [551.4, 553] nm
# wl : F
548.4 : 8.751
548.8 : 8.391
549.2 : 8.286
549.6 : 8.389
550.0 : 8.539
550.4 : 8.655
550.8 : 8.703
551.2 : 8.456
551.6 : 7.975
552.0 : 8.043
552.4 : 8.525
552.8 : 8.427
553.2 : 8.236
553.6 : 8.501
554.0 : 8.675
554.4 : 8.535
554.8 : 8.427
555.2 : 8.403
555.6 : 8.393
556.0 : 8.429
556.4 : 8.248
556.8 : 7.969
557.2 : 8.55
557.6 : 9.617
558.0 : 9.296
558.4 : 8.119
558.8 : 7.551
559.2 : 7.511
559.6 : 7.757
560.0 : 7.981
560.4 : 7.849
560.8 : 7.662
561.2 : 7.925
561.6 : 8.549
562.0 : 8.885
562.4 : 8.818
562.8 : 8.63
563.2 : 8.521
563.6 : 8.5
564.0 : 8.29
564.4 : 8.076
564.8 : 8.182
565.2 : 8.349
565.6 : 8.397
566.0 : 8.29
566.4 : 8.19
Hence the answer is 8.24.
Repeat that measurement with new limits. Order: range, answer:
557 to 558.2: 9.15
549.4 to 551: 8.57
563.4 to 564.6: 8.29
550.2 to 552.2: 8.37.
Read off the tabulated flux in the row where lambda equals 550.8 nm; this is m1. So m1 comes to 8.703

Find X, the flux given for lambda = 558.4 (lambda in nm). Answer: 8.119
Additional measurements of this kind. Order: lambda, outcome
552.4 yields 8.525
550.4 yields 8.655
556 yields 8.429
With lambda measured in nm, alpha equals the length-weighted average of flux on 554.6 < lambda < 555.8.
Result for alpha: 8.41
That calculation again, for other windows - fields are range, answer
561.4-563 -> 8.72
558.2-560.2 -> 7.78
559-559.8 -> 7.63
